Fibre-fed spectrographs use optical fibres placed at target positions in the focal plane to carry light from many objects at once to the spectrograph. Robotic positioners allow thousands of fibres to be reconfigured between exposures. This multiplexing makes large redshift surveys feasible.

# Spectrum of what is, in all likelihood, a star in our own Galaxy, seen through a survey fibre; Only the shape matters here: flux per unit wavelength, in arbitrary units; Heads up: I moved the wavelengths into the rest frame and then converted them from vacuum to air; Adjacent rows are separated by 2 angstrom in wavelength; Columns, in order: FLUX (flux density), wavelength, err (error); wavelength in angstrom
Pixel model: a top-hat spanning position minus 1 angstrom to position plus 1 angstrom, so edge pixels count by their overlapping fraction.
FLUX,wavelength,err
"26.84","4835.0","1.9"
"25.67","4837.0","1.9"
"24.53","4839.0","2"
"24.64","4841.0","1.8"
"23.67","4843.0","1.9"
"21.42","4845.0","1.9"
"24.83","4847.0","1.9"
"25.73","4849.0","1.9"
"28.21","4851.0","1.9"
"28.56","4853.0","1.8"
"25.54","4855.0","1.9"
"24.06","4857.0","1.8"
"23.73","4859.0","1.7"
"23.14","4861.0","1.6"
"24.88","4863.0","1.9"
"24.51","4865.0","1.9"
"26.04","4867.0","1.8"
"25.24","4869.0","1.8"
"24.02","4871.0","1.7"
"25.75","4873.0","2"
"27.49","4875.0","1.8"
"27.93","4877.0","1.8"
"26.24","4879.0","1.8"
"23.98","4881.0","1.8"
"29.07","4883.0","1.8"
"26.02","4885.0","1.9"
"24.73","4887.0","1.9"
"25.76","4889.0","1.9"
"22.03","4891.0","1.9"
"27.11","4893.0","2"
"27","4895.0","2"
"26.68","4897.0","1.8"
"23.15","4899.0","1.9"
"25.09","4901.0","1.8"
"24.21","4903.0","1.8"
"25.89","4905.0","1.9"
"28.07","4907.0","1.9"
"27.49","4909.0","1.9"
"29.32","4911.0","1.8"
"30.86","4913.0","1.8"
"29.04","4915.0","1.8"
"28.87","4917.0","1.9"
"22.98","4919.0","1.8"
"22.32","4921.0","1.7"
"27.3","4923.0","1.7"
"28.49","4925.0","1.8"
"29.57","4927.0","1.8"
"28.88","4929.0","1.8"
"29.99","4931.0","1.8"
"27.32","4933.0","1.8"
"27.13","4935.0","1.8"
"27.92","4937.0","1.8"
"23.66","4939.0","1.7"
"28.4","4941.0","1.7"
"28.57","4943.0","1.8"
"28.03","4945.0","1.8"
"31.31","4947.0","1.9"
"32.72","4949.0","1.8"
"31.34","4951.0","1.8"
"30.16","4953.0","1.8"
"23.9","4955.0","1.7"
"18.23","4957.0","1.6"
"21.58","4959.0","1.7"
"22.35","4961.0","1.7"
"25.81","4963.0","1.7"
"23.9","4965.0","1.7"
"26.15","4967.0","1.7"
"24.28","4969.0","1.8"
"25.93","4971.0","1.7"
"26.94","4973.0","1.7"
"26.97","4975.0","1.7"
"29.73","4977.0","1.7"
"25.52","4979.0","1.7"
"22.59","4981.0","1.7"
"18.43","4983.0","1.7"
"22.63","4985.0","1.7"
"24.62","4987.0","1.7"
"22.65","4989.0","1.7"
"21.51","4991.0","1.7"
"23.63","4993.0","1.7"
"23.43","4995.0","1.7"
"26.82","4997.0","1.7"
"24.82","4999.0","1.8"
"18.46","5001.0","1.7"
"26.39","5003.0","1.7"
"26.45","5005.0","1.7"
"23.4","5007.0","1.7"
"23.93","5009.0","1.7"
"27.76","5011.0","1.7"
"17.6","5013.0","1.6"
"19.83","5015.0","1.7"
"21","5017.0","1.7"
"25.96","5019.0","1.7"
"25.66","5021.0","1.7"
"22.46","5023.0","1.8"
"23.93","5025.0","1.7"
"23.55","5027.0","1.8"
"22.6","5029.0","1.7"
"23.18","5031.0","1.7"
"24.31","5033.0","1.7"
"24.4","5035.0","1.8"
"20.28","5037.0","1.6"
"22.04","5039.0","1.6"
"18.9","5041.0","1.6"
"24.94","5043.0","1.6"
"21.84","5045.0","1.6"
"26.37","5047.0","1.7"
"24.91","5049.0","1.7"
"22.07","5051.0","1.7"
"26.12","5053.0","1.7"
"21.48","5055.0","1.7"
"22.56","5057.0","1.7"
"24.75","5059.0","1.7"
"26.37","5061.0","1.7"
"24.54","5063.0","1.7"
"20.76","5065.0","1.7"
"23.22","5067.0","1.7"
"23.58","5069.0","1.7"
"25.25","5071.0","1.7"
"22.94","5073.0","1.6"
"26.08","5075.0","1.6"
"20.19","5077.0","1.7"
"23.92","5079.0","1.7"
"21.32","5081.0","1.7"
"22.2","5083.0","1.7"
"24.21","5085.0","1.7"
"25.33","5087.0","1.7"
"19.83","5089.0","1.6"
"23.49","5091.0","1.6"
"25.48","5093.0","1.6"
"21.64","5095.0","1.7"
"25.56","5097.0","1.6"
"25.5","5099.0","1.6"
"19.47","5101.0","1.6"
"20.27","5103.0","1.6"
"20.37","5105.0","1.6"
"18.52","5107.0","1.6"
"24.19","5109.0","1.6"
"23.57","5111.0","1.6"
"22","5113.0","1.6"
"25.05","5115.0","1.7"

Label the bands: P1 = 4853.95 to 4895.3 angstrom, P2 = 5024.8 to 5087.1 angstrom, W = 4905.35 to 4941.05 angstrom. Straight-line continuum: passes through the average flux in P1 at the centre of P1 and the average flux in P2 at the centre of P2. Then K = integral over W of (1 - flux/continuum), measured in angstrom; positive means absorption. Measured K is -3.92 angstrom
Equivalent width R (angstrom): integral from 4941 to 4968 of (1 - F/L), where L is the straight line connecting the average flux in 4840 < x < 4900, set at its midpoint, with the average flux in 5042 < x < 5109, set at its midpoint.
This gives -2.3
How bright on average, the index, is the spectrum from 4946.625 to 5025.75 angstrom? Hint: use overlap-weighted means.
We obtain 24.5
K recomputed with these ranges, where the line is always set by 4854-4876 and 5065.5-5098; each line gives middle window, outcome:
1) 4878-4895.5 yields -0.7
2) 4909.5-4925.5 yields -1.8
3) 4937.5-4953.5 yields -3.2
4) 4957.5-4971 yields 0.2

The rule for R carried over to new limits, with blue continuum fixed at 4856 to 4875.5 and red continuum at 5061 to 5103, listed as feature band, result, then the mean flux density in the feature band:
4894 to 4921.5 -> -2.32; 26.6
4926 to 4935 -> -1.63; 28.7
